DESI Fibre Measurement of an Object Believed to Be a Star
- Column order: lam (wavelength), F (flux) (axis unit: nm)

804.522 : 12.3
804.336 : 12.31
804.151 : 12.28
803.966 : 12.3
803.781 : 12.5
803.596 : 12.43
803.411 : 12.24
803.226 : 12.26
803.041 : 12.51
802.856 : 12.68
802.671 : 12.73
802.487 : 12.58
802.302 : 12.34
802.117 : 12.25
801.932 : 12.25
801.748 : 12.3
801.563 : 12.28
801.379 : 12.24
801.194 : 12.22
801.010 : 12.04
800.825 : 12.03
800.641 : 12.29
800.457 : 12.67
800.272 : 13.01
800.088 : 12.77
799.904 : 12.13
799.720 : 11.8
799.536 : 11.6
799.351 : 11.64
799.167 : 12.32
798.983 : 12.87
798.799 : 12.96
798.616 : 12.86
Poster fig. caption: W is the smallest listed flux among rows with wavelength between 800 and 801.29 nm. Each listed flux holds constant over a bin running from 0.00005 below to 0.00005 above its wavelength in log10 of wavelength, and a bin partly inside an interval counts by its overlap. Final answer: 12.03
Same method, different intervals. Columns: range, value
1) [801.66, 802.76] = 12.25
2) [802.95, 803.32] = 12.26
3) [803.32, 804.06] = 12.24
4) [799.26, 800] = 11.6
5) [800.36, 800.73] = 12.29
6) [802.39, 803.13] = 12.51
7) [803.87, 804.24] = 12.28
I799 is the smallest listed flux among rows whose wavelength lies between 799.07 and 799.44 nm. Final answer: 11.64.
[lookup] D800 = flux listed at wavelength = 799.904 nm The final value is 12.13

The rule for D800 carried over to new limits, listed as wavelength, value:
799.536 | 11.6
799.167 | 12.32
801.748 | 12.3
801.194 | 12.22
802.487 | 12.58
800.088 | 12.77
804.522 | 12.3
